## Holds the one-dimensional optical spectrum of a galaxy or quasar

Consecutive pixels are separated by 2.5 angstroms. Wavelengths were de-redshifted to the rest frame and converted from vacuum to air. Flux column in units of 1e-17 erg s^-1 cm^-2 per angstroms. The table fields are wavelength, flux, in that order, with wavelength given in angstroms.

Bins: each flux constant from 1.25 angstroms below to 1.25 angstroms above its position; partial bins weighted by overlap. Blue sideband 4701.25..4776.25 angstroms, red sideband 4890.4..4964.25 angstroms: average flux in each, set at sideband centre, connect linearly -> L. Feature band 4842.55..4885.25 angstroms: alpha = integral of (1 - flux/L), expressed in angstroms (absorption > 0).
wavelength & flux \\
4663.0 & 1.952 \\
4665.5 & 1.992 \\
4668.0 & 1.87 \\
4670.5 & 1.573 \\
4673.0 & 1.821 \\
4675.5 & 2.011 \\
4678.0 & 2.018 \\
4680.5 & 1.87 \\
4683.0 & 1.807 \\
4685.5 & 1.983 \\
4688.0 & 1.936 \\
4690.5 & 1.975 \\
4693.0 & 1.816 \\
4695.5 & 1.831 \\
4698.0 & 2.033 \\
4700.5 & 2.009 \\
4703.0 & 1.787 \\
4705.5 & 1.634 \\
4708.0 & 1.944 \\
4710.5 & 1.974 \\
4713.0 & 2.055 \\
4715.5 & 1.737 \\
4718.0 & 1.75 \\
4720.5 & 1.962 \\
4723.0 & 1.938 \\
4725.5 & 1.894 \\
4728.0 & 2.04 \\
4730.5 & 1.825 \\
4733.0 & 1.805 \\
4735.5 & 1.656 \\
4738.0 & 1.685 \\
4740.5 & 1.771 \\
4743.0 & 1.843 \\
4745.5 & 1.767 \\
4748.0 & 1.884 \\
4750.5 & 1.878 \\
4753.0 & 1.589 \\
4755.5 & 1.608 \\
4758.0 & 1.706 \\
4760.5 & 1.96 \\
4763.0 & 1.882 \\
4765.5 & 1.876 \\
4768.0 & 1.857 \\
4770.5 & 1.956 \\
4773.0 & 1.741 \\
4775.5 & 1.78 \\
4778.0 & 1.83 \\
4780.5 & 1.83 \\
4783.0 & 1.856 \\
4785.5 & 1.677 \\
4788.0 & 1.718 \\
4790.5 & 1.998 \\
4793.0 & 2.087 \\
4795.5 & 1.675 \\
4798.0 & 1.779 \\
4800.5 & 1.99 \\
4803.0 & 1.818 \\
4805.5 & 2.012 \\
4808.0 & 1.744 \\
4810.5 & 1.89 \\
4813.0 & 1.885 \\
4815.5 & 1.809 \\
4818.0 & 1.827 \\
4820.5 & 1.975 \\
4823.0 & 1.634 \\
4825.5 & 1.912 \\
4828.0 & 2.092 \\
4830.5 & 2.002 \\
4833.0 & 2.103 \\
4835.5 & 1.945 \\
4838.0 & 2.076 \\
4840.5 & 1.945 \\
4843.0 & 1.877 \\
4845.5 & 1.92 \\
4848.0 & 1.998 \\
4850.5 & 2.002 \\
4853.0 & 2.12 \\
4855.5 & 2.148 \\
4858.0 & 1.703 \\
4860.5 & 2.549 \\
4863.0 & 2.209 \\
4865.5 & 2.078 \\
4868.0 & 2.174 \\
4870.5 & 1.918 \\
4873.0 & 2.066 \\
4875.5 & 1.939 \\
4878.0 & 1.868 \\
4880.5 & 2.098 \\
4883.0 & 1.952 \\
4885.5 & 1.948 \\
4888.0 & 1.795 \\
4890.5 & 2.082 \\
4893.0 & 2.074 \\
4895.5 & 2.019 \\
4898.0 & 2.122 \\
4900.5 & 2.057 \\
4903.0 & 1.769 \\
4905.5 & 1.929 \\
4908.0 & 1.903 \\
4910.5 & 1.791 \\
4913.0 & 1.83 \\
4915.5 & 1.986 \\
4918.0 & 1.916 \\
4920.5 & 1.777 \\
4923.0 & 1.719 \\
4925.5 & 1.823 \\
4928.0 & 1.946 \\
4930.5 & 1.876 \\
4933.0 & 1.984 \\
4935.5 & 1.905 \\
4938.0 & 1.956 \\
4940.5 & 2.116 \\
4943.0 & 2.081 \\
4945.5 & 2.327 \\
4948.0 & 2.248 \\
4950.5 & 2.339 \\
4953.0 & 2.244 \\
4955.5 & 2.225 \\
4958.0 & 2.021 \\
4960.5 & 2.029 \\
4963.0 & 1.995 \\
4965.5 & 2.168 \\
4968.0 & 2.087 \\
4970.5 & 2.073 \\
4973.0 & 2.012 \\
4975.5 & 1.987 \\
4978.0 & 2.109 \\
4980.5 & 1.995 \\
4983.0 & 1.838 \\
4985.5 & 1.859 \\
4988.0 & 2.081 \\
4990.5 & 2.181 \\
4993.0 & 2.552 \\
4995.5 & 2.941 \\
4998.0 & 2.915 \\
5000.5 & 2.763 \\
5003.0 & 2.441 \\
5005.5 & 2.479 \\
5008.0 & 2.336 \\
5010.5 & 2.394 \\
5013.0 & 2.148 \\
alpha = -2.1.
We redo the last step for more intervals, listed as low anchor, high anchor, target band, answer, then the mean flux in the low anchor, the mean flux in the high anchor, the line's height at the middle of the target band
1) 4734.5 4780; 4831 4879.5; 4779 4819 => 0.97 angstroms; 1.79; 2.03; 1.9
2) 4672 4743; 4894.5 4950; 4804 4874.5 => -2.02 angstroms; 1.88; 1.96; 1.93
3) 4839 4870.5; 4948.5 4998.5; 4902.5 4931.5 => 3.55 angstroms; 2.05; 2.17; 2.12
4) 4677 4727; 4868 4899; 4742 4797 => 3.32 angstroms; 1.9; 2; 1.93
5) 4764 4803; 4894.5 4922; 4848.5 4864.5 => -1.95 angstroms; 1.84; 1.92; 1.89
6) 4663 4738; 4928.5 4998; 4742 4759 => 1.53 angstroms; 1.88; 2.13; 1.93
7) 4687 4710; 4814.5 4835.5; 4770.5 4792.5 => 1.01 angstroms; 1.89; 1.92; 1.91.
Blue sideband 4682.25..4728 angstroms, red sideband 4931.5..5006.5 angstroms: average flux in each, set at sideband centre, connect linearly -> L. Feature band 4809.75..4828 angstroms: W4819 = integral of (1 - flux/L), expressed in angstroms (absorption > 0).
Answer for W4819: 1.5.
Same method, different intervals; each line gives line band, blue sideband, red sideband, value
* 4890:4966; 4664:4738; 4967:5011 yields 6.5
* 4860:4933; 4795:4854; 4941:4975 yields 2.5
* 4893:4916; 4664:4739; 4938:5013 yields 2.1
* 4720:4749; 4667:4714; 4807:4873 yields 1.3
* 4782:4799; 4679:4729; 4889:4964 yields 1.0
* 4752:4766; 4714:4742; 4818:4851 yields 0.7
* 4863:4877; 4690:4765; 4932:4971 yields -0.2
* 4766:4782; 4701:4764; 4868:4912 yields 0.2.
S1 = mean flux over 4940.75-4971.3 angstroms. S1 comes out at 2.15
